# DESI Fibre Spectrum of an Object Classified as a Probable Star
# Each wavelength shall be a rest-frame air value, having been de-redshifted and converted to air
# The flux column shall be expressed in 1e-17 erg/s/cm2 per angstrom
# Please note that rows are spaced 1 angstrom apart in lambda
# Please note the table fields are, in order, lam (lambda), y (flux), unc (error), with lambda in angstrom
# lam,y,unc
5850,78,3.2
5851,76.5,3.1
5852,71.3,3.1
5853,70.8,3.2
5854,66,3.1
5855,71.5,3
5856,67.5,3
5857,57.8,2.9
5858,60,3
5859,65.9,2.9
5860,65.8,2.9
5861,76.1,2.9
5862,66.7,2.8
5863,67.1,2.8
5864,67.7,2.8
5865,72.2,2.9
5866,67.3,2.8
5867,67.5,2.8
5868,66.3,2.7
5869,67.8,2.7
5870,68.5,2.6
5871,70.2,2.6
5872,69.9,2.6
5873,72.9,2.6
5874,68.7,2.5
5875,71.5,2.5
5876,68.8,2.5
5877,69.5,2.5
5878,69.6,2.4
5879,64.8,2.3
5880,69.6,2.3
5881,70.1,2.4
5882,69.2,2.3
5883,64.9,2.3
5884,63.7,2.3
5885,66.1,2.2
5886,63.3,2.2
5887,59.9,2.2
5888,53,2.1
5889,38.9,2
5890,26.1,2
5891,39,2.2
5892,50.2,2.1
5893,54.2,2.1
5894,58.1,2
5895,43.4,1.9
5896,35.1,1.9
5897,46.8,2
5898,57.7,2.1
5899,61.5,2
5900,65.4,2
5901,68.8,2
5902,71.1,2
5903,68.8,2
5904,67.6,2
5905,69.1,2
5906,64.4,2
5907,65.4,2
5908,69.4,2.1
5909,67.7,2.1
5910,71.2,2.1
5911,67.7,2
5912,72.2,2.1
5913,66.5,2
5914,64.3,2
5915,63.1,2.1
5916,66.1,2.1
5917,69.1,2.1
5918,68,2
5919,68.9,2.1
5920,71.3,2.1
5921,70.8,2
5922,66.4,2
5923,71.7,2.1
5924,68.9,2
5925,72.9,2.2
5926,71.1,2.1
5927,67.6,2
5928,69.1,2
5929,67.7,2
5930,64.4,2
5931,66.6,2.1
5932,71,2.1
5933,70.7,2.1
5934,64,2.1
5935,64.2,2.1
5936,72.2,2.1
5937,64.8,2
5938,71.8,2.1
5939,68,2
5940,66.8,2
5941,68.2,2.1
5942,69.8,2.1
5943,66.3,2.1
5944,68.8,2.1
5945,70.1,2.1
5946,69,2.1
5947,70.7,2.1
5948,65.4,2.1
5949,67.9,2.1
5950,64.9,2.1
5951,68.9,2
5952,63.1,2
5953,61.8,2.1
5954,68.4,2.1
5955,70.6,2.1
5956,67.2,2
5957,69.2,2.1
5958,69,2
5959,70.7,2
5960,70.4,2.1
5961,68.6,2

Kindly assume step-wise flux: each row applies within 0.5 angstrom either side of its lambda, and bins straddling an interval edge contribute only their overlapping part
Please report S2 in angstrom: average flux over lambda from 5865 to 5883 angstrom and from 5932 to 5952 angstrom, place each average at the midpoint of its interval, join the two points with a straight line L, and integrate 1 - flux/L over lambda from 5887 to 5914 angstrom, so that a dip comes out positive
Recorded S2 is 3.9 angstrom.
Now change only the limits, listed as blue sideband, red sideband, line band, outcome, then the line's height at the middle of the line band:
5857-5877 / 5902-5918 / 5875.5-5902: 3.9 angstrom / 67.9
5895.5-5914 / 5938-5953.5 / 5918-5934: -0.8 angstrom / 65.9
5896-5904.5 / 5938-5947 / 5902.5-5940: -1.7 angstrom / 65.2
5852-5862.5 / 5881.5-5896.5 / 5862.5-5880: -2.4 angstrom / 60.5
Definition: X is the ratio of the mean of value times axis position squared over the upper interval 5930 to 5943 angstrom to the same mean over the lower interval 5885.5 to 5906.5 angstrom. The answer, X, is 1.24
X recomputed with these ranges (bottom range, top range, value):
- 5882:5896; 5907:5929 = 1.32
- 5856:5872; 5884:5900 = 0.77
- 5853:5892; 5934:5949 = 1.08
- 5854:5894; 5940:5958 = 1.09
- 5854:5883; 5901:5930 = 1.02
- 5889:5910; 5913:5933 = 1.20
